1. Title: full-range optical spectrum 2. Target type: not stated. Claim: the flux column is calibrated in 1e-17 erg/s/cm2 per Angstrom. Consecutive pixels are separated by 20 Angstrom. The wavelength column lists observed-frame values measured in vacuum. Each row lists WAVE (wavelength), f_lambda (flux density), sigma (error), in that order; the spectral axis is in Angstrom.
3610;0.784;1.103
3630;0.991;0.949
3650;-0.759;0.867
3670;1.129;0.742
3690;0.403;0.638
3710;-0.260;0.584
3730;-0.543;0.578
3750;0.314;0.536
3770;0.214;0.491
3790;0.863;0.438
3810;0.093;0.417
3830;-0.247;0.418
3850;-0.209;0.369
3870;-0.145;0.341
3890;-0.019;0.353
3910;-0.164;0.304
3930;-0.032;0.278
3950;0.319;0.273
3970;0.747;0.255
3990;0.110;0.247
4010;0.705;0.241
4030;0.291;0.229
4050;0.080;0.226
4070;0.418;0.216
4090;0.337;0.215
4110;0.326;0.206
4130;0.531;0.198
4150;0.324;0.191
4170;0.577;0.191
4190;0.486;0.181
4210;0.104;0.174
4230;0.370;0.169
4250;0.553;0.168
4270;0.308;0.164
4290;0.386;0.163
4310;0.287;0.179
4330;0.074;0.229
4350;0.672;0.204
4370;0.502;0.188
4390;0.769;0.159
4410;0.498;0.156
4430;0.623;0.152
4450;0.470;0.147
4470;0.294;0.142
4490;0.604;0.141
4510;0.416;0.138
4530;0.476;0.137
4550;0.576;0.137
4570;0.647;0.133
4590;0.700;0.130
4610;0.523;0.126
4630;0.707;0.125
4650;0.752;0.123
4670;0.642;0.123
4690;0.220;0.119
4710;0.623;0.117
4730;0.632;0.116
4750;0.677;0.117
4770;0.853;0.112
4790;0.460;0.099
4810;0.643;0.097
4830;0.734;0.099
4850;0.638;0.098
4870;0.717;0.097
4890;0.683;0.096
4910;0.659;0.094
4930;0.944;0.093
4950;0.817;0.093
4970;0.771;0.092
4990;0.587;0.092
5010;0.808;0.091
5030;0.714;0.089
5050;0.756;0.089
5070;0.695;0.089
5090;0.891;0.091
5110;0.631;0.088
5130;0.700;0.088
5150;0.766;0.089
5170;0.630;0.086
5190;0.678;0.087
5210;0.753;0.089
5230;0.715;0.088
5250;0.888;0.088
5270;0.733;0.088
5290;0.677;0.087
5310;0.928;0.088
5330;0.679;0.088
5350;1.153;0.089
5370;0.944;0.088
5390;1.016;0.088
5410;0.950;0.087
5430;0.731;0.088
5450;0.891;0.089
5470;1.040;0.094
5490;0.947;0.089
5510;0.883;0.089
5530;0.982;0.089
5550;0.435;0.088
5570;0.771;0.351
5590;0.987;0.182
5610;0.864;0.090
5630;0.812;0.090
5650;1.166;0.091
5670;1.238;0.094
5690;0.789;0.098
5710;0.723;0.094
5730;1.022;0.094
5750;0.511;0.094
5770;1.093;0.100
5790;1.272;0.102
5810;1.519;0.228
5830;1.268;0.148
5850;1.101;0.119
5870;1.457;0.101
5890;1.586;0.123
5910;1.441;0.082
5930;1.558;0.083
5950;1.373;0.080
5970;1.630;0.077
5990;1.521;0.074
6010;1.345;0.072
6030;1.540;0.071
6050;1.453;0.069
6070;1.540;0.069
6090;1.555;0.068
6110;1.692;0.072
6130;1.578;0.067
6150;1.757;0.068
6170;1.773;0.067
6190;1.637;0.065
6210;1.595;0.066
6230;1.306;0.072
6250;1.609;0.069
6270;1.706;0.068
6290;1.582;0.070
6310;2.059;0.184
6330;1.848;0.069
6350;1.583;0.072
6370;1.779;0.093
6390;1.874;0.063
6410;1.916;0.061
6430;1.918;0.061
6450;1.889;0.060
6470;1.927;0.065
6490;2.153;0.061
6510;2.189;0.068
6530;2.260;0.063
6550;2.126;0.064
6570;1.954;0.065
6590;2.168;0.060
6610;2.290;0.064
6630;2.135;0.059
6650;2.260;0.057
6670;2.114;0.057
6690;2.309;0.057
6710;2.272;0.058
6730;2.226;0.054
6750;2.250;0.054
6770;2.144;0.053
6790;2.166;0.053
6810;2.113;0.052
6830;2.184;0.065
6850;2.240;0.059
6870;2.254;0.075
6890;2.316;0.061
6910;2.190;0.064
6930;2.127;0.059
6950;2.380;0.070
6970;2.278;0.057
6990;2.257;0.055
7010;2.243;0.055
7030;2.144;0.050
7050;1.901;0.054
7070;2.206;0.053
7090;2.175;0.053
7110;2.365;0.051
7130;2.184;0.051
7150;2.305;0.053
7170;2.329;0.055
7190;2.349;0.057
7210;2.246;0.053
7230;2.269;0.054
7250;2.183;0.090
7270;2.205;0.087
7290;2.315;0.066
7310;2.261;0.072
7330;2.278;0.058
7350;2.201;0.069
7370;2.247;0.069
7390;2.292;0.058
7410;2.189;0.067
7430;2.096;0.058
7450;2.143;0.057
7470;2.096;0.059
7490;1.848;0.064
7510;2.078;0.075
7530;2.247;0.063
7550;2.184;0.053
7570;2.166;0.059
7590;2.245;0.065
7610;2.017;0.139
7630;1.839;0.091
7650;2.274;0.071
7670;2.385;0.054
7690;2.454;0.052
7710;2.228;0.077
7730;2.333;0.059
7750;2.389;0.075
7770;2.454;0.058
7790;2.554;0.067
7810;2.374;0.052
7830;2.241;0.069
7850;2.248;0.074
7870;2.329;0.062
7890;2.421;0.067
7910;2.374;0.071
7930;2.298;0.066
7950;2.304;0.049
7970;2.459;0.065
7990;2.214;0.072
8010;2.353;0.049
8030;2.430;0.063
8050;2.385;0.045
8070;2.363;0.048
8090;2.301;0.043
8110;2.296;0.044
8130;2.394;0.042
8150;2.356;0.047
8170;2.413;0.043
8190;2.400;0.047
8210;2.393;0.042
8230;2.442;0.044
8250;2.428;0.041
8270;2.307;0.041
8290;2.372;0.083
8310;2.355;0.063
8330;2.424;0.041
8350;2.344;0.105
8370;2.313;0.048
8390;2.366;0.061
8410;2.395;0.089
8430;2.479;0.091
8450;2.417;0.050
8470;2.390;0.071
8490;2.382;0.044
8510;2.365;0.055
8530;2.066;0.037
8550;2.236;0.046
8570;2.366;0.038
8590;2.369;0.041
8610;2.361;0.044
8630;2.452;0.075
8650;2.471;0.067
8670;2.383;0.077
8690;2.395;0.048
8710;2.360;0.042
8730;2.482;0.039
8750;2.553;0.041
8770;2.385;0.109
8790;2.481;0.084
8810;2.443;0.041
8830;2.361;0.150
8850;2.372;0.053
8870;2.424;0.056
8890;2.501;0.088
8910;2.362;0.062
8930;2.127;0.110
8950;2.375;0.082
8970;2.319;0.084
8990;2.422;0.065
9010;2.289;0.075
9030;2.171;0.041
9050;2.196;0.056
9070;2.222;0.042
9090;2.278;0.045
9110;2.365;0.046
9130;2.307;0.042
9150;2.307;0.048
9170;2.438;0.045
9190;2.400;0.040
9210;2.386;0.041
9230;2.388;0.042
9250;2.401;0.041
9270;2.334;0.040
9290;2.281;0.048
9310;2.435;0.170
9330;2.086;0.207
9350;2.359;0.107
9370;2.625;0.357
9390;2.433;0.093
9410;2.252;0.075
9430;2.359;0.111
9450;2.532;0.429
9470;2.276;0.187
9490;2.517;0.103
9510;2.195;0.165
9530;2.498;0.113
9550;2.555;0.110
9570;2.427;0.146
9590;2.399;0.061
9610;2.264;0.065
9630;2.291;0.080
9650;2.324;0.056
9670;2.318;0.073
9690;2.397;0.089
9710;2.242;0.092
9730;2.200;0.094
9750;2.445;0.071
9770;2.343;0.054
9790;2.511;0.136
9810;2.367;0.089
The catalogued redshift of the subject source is 0.45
